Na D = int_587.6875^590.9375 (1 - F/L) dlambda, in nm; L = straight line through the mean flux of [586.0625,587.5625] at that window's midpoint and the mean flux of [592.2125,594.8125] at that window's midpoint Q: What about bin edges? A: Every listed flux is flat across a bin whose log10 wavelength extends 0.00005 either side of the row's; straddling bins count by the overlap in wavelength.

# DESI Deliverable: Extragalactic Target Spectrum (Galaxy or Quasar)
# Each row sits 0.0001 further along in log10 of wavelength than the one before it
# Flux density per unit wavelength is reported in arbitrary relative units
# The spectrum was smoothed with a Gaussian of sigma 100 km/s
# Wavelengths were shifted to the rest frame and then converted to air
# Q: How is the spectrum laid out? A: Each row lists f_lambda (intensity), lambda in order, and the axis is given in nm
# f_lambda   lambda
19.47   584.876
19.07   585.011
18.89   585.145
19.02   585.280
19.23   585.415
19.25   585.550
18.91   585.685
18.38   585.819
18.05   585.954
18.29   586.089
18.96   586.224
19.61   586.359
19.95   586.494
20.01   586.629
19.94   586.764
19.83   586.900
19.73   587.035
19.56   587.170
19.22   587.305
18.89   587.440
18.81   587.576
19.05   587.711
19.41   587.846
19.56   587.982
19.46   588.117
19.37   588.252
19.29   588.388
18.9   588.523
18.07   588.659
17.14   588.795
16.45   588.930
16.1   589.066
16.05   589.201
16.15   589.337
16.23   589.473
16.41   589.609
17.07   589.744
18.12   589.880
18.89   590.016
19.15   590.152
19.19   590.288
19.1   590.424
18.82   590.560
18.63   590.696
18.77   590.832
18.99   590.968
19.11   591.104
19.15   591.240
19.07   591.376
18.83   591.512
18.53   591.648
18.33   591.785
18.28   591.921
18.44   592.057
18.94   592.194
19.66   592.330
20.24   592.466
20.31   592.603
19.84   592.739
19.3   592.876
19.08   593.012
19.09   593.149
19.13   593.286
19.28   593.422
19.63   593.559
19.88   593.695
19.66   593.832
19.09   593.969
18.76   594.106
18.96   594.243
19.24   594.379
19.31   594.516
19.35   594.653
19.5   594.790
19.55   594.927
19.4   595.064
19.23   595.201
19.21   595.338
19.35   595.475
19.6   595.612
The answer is 0.22 nm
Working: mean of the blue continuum 19.5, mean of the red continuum 19.4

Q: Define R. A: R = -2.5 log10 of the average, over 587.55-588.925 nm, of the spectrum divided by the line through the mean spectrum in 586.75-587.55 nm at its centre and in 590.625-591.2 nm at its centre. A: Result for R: 0.03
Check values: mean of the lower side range 19.4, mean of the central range 18.8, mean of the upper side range 18.9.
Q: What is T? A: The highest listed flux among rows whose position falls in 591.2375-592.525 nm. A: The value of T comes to 20.24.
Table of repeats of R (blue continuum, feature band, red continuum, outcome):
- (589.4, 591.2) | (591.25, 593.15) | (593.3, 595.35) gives -0.018 mag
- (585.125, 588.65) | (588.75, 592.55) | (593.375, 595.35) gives 0.060 mag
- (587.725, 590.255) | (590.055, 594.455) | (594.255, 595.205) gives -0.023 mag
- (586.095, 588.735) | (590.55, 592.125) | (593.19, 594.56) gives 0.031 mag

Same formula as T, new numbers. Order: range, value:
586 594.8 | 20.31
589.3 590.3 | 19.19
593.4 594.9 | 19.88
